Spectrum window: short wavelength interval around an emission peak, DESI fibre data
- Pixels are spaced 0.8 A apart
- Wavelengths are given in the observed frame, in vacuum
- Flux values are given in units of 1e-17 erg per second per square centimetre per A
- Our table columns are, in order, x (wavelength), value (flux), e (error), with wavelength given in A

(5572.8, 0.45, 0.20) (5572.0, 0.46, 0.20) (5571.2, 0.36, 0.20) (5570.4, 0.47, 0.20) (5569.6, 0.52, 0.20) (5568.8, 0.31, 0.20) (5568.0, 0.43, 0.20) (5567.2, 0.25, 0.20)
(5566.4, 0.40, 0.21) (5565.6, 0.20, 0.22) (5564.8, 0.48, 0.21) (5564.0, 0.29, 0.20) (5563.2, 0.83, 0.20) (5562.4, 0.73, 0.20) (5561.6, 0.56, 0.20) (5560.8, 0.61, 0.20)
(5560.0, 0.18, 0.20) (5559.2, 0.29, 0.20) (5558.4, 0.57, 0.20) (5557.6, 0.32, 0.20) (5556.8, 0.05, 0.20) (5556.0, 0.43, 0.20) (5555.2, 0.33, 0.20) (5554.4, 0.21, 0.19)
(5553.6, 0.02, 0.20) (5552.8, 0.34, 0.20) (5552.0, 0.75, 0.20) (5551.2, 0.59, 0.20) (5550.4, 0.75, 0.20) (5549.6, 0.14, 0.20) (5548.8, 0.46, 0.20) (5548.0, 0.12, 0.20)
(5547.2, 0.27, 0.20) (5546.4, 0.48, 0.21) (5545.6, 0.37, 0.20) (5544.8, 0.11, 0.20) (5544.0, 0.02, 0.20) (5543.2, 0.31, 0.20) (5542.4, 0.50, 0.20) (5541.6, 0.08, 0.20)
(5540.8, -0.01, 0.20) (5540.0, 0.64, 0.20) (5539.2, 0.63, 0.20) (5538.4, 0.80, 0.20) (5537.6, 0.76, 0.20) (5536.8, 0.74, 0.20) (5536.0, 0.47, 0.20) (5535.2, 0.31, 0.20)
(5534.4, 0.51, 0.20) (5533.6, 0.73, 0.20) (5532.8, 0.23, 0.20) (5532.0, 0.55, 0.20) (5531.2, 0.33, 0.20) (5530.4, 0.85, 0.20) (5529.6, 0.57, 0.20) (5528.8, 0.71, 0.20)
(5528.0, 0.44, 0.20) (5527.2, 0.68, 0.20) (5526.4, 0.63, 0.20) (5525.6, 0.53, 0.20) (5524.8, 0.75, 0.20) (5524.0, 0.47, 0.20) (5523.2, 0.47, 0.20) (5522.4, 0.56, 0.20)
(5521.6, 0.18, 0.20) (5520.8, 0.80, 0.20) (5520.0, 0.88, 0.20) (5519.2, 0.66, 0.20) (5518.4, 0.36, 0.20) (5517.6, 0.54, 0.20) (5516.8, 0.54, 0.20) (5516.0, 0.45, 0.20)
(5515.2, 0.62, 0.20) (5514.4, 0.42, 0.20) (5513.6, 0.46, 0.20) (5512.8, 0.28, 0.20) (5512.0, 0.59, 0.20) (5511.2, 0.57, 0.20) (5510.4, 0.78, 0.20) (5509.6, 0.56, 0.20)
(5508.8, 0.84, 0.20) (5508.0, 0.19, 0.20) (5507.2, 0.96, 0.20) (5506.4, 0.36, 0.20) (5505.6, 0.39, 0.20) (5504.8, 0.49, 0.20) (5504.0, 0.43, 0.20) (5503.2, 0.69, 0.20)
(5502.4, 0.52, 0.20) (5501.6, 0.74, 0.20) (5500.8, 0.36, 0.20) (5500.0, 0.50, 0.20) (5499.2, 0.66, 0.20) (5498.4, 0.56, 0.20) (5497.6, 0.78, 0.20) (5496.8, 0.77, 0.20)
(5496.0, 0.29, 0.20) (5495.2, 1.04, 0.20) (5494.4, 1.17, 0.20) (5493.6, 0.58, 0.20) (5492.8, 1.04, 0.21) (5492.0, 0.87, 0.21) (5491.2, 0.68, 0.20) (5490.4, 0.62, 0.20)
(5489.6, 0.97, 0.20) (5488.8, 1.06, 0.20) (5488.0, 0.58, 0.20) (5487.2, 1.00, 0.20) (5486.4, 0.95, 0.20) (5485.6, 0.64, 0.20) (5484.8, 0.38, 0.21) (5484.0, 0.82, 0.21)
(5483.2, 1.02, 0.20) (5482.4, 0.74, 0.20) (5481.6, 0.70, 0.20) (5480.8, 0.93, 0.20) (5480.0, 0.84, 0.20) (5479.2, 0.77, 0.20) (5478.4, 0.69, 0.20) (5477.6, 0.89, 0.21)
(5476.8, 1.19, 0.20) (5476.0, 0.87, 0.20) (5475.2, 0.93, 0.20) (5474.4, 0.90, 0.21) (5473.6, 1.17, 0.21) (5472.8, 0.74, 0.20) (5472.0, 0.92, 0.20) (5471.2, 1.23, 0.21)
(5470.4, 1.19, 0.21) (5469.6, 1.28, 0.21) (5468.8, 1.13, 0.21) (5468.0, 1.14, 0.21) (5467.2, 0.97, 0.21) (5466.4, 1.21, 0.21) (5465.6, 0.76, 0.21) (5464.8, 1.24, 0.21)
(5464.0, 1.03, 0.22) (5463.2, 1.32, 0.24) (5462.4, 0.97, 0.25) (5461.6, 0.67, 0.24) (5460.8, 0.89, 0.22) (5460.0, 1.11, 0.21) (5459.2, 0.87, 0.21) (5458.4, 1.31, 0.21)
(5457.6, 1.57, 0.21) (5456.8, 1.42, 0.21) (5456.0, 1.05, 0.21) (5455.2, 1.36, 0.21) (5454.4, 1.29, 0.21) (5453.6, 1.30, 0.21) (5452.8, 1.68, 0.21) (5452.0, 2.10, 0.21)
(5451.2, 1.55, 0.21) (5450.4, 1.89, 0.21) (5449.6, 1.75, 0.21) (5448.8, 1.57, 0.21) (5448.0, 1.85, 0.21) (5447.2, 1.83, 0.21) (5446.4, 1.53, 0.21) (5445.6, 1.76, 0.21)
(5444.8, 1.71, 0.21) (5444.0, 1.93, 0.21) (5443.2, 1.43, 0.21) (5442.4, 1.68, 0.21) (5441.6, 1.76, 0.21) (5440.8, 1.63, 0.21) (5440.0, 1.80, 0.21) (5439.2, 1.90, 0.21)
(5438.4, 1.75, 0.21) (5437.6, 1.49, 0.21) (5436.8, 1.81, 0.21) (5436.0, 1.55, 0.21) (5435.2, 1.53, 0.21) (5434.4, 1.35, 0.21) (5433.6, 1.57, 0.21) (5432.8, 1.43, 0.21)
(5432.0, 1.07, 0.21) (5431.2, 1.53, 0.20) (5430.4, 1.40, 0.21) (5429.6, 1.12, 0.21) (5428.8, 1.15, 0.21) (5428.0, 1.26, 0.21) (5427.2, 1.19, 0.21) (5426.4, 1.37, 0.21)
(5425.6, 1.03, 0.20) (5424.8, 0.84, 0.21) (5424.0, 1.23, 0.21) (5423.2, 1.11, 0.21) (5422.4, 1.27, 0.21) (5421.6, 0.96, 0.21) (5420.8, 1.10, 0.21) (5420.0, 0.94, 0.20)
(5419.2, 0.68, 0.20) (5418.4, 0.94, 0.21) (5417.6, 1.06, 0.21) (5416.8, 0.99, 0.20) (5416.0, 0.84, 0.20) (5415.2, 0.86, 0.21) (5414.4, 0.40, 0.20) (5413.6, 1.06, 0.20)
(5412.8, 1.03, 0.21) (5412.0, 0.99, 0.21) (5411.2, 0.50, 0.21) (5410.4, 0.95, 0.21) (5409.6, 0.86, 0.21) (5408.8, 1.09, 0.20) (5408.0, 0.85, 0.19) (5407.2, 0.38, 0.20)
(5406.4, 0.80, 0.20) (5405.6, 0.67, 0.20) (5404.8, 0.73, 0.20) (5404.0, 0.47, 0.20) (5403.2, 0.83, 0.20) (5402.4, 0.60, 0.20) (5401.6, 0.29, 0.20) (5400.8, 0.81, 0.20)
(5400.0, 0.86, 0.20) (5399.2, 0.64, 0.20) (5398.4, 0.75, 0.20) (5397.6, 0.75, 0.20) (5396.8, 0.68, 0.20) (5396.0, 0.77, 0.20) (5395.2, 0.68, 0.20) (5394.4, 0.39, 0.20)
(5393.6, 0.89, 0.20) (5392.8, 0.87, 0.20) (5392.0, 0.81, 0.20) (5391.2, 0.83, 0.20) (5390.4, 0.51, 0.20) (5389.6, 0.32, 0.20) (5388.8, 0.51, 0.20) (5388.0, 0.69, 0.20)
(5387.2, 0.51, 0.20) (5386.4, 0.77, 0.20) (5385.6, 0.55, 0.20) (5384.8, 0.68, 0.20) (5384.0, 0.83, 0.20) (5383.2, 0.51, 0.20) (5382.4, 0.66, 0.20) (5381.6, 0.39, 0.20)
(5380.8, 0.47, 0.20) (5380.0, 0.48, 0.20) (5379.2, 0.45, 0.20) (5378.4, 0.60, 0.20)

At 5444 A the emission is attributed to C IV 1549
